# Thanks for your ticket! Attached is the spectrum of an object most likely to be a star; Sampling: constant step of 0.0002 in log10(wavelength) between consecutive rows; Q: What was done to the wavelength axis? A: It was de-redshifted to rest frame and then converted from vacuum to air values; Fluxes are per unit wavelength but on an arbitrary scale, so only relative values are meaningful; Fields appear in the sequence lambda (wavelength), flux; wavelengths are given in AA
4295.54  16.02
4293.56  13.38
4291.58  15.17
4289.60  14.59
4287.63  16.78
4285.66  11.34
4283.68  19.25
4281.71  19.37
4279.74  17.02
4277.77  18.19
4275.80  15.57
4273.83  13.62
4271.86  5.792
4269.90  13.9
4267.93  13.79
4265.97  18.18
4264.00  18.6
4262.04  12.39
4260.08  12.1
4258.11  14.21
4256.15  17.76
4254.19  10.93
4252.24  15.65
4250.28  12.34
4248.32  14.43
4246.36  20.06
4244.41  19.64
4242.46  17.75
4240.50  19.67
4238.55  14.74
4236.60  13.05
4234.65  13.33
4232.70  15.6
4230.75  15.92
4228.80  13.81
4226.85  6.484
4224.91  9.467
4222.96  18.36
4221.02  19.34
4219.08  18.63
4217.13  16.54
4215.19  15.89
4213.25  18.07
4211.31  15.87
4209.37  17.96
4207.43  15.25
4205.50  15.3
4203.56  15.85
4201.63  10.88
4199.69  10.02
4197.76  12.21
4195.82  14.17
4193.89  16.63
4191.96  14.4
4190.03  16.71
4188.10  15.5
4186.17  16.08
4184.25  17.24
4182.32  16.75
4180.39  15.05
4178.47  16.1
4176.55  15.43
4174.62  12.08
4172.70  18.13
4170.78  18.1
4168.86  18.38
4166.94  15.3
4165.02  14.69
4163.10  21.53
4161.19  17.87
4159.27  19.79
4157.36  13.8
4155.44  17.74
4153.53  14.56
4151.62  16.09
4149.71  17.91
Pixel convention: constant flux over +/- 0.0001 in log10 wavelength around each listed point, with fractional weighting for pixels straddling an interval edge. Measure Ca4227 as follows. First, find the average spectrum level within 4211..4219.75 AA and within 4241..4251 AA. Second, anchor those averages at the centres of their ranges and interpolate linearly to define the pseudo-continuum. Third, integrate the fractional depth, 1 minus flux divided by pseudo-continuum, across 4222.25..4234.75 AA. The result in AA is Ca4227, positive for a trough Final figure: 2.8 AA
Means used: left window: 17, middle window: 13.2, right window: 17.1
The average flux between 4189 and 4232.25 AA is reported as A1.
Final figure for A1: 14.9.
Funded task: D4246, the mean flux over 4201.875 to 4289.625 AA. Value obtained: 15.4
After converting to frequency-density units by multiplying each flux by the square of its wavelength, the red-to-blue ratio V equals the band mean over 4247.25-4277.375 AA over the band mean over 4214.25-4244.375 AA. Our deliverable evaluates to 0.9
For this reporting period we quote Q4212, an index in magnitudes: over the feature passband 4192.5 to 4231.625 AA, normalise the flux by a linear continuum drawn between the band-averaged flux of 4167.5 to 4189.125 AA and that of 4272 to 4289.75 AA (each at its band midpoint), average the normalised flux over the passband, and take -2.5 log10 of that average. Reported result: 0.09 mag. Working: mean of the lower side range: 16.2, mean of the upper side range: 15.8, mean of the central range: 14.8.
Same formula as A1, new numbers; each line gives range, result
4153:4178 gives 16.7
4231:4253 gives 16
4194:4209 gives 13.8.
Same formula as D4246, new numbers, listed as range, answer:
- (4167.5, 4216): 15.5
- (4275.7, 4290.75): 16.6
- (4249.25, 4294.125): 14.8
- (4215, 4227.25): 15.3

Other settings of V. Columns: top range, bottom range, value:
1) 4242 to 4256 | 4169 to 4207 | 1.08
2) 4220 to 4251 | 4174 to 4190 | 1.00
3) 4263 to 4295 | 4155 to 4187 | 0.96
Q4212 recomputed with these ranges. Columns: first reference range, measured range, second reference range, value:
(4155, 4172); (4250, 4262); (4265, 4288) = 0.13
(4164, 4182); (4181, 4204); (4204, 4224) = 0.12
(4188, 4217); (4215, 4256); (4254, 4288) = -0.03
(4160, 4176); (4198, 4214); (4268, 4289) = 0.11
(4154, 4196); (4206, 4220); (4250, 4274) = -0.10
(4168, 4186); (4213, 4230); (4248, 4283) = 0.03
